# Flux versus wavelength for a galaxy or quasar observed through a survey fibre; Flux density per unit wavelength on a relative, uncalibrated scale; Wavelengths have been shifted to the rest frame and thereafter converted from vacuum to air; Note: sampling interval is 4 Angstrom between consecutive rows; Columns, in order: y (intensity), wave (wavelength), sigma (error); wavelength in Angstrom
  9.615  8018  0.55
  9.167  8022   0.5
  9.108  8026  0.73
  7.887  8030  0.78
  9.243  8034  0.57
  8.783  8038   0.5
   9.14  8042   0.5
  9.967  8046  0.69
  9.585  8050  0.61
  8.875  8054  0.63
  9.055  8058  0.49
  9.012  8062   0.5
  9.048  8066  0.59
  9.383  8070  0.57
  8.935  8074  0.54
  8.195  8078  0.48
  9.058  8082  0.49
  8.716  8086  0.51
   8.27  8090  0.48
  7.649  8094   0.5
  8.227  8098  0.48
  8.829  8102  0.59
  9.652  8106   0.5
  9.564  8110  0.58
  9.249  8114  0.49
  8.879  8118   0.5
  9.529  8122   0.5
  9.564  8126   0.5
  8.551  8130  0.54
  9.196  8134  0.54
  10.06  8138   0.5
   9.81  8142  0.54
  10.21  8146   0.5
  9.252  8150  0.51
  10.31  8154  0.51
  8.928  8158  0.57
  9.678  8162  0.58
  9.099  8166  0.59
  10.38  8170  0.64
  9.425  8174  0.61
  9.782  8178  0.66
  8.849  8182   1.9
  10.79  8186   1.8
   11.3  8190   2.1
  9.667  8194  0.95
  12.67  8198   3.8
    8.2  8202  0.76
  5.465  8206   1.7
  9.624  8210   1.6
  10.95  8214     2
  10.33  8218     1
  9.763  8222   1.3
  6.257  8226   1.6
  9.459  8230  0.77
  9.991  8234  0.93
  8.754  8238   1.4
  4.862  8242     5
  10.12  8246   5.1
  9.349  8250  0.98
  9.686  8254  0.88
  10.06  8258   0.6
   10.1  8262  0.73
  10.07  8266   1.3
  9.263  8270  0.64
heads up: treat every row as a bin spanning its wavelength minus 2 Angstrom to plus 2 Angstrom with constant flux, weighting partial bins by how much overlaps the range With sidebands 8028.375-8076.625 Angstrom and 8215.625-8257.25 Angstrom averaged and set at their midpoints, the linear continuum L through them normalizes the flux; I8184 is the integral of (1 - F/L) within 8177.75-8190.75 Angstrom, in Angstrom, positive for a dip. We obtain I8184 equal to -1.7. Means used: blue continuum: 9.07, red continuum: 8.91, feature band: 10.1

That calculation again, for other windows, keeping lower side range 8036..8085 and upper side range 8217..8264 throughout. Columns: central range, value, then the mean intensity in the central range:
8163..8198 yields -3.92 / 10.1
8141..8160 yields -1.34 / 9.7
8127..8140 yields -0.33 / 9.29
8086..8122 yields 0.96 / 8.83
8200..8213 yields 1.49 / 8.01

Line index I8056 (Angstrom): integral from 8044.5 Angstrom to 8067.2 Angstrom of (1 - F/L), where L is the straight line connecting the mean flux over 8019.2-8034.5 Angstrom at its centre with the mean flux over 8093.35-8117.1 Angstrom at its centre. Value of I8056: -0.94 Angstrom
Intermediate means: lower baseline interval 8.85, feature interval 9.25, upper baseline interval 8.93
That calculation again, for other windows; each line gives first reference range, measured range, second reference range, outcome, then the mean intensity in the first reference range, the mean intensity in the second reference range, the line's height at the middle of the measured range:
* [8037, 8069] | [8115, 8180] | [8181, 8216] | 0.1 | 9.2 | 9.75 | 9.56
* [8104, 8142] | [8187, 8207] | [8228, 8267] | -0.9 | 9.38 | 9.22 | 9.29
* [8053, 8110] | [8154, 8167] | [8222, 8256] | -1.0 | 8.8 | 8.63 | 8.72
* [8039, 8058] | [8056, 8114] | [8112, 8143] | 3.0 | 9.32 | 9.34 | 9.33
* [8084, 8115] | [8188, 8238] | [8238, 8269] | -2.2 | 8.75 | 9.15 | 9.05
